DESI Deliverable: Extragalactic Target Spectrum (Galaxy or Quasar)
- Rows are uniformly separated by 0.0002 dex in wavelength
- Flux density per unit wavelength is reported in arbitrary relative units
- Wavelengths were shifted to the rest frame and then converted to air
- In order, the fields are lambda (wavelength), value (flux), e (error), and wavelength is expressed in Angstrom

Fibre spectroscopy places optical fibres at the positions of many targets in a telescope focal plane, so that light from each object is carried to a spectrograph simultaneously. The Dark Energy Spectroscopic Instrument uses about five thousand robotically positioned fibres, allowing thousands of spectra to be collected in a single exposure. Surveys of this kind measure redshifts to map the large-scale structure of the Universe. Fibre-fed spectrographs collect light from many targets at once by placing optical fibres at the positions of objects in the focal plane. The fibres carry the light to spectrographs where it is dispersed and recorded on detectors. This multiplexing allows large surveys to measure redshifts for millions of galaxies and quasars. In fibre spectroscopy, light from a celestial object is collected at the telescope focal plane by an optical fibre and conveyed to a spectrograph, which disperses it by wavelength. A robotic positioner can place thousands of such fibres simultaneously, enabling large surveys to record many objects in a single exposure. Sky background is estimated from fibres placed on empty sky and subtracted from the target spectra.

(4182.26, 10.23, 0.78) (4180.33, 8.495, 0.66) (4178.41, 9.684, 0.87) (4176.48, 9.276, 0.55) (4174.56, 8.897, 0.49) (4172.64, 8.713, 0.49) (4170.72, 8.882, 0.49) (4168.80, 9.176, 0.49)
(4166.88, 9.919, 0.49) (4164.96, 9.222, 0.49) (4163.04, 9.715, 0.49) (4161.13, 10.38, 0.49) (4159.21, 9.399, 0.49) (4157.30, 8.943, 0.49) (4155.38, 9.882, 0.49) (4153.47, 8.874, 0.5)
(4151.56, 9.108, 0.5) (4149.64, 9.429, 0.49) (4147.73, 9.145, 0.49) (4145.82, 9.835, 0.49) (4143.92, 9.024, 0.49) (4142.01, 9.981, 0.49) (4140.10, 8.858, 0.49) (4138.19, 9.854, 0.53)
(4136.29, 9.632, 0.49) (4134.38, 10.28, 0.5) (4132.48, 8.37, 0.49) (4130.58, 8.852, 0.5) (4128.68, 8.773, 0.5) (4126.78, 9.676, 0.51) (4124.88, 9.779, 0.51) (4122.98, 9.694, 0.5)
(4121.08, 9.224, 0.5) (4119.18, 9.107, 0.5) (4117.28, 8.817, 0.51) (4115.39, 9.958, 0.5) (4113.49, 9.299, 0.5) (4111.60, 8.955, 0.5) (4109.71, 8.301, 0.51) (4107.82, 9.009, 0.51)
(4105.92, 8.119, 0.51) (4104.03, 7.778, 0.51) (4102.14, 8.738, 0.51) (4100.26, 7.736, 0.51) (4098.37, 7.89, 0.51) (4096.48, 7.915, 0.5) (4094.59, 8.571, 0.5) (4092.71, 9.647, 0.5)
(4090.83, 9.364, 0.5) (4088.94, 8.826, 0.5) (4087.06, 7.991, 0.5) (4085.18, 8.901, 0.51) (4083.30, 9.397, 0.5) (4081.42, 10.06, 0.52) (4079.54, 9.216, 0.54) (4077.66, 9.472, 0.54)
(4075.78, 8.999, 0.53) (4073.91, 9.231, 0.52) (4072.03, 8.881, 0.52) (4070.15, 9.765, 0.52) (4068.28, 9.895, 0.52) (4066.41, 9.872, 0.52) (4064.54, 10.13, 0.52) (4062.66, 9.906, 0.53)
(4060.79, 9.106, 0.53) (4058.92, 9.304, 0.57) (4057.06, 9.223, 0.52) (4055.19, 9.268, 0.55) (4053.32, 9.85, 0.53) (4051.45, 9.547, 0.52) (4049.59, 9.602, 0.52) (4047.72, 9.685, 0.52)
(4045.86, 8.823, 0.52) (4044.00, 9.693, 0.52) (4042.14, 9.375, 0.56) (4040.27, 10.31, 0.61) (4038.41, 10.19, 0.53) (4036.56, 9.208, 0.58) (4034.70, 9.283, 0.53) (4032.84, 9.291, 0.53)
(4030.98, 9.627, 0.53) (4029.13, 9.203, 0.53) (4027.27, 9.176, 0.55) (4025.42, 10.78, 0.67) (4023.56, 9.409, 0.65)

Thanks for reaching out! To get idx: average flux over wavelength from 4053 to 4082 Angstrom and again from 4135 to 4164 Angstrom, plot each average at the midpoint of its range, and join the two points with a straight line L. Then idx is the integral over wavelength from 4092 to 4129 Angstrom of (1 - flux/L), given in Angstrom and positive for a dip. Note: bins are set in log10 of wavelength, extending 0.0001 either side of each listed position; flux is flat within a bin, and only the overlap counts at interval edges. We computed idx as 2.5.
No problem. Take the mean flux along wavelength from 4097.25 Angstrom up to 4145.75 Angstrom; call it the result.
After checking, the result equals 9.04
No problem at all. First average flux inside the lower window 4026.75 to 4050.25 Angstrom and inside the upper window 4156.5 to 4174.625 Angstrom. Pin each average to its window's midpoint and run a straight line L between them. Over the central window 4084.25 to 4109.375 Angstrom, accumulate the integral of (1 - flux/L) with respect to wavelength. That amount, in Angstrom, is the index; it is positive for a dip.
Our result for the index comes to 2.5 Angstrom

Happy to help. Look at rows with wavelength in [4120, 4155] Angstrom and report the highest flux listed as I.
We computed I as 10.28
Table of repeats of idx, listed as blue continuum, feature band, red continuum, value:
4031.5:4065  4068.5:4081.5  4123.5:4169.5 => 0.2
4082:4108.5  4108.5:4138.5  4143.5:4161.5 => -1.0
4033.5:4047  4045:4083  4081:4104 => -1.4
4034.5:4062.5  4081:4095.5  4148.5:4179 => 0.6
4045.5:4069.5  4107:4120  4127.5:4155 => 0.5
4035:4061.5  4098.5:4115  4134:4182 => 1.6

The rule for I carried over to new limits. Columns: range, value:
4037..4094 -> 10.31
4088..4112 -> 9.647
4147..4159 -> 9.882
